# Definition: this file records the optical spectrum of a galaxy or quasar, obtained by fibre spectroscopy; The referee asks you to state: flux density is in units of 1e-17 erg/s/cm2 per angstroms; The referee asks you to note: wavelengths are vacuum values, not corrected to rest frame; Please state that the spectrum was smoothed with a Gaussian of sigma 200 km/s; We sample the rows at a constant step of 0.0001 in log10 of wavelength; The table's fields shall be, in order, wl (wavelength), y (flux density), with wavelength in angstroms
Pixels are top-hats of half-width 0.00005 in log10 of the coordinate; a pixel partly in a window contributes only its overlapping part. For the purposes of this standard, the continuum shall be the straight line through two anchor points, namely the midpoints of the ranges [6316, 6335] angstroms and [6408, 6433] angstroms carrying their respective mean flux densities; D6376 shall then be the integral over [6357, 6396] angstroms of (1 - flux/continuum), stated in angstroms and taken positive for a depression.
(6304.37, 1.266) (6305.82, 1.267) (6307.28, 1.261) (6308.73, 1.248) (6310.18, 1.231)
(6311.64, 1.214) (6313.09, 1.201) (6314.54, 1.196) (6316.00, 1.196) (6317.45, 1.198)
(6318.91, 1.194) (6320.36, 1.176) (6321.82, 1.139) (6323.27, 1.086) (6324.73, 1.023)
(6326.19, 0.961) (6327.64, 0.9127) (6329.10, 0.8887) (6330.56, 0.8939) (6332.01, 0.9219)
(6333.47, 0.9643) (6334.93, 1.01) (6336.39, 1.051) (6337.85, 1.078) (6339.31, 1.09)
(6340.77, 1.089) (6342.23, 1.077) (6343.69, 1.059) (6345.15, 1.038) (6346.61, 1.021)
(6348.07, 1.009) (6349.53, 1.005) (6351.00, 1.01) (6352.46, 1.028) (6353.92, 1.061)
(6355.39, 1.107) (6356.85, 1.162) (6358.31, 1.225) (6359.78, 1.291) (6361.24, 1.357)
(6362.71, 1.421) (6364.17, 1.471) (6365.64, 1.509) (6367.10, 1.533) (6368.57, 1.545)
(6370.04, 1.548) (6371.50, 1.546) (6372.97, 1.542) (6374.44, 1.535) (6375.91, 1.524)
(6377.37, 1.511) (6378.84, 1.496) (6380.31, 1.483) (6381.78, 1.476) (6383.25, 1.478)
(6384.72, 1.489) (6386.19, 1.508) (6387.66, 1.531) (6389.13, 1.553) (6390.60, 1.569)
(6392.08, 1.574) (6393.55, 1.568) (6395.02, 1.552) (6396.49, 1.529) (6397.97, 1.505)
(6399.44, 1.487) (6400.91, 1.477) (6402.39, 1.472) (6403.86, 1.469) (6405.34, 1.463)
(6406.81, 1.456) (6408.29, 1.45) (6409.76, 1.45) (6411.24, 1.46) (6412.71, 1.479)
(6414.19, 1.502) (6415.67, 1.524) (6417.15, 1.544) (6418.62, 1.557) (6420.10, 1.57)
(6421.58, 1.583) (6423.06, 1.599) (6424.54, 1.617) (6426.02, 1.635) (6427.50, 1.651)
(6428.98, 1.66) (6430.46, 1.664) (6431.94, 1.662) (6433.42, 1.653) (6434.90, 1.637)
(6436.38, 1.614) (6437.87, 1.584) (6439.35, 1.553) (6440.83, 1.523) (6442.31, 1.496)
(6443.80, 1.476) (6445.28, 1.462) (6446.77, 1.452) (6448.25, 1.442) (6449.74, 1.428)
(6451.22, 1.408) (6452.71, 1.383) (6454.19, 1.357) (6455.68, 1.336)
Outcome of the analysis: -4.9 angstroms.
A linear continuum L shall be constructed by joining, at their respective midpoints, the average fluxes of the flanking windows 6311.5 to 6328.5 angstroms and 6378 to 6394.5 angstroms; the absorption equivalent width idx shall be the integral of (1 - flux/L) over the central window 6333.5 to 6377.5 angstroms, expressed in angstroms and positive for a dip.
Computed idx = 3.3 angstroms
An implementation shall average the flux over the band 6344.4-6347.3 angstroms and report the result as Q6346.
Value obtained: 1.03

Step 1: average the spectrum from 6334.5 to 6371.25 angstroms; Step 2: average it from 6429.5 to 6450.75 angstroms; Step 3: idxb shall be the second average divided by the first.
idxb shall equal 1.3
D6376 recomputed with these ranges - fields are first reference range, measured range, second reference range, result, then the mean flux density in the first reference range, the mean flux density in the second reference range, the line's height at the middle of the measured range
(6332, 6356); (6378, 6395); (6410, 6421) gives -2.55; 1.04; 1.52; 1.32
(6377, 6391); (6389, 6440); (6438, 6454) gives -2.27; 1.51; 1.46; 1.49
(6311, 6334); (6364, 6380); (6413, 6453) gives -2.95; 1.07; 1.55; 1.29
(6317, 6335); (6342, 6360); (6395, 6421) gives 1.41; 1.03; 1.5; 1.17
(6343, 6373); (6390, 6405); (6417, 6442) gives -0.72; 1.26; 1.61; 1.45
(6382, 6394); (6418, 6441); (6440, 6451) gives -1.99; 1.53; 1.47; 1.48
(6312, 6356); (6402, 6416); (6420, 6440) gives 0.25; 1.06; 1.62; 1.5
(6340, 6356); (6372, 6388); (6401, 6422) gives -2.96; 1.05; 1.5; 1.27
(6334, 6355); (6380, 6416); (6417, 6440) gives -2.50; 1.04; 1.61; 1.41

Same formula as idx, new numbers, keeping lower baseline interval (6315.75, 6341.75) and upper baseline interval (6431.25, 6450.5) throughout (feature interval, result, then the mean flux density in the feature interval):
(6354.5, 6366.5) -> -1.32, 1.32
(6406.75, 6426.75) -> -1.42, 1.53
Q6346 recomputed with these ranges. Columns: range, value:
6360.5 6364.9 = 1.42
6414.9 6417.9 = 1.54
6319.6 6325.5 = 1.11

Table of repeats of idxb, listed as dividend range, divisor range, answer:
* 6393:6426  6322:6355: 1.49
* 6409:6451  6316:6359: 1.47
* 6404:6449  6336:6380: 1.22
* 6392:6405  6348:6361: 1.36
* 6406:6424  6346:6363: 1.34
